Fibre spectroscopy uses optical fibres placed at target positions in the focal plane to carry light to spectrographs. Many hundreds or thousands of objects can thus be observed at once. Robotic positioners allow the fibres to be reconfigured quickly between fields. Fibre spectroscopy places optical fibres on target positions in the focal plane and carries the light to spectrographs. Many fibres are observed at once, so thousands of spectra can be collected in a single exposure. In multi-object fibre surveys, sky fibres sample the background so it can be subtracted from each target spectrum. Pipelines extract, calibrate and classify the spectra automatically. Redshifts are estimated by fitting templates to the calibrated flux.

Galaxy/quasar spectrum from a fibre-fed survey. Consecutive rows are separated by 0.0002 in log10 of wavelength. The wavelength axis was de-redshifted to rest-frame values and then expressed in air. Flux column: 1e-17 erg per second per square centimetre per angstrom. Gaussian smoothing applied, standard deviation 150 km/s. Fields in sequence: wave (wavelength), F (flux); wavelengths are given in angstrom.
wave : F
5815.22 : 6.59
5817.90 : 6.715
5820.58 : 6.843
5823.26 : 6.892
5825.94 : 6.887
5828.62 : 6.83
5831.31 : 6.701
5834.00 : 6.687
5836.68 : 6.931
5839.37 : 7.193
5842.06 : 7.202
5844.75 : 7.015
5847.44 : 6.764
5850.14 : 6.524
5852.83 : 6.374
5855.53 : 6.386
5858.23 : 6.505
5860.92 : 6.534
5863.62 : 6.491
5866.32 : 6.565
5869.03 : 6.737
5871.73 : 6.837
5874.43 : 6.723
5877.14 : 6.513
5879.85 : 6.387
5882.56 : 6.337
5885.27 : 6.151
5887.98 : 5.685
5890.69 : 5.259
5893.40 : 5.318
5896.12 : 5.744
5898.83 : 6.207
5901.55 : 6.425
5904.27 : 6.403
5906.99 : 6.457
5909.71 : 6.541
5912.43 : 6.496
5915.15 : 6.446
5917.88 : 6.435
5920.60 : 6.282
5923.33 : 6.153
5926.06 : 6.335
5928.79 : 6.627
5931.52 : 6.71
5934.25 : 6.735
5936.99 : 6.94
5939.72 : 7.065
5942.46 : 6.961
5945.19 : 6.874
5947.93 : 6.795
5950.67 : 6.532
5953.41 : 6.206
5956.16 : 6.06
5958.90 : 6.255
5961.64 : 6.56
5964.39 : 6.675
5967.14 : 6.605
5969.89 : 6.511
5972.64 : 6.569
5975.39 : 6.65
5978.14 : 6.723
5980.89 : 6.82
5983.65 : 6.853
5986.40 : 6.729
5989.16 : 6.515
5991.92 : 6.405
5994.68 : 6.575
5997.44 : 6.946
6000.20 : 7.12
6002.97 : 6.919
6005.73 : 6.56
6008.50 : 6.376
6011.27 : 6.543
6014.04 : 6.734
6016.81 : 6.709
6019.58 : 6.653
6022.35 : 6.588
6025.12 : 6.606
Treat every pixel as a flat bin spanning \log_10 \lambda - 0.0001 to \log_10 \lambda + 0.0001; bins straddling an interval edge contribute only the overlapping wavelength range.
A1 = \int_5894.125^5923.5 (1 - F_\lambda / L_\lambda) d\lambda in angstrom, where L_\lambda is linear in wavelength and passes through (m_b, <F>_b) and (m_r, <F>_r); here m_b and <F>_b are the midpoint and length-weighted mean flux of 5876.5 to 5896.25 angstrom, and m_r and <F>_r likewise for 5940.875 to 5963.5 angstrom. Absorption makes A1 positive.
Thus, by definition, -0.9 angstrom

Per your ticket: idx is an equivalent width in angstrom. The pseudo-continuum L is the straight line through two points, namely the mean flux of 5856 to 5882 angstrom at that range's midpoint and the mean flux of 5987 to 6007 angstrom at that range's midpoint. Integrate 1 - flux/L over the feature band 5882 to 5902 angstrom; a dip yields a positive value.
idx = 2.3 angstrom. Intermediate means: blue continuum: 6.57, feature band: 5.85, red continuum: 6.72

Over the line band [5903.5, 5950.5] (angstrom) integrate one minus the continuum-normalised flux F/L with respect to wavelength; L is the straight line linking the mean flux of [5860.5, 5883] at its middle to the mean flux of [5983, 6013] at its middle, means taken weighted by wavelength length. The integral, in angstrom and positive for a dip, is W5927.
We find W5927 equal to 0.14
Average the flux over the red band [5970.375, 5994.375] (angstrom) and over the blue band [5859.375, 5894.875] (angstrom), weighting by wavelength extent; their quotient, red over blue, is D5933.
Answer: 1.1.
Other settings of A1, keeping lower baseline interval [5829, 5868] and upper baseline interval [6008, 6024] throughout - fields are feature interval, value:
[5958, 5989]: 0.0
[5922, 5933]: 0.3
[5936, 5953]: -0.4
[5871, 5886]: 0.4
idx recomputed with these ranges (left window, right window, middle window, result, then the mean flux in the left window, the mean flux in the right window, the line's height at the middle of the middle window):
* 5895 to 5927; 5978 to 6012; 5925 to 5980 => -0.93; 6.33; 6.7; 6.51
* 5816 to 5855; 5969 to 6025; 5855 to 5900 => 3.47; 6.81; 6.68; 6.78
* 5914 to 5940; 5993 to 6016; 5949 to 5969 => 0.60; 6.55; 6.72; 6.62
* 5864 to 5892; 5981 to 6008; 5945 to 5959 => 0.31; 6.33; 6.73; 6.58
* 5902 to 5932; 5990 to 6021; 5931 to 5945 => -0.86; 6.44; 6.68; 6.49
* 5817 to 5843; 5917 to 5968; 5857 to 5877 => 0.47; 6.89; 6.57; 6.78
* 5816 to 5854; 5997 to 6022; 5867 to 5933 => 4.67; 6.82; 6.71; 6.78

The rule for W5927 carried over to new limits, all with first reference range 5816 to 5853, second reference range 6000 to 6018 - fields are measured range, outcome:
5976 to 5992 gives 0.0 angstrom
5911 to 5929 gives 1.0 angstrom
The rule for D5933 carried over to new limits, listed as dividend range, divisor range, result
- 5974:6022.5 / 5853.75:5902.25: 1.07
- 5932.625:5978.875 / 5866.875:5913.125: 1.06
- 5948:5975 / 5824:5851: 0.94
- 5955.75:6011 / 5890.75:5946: 1.03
